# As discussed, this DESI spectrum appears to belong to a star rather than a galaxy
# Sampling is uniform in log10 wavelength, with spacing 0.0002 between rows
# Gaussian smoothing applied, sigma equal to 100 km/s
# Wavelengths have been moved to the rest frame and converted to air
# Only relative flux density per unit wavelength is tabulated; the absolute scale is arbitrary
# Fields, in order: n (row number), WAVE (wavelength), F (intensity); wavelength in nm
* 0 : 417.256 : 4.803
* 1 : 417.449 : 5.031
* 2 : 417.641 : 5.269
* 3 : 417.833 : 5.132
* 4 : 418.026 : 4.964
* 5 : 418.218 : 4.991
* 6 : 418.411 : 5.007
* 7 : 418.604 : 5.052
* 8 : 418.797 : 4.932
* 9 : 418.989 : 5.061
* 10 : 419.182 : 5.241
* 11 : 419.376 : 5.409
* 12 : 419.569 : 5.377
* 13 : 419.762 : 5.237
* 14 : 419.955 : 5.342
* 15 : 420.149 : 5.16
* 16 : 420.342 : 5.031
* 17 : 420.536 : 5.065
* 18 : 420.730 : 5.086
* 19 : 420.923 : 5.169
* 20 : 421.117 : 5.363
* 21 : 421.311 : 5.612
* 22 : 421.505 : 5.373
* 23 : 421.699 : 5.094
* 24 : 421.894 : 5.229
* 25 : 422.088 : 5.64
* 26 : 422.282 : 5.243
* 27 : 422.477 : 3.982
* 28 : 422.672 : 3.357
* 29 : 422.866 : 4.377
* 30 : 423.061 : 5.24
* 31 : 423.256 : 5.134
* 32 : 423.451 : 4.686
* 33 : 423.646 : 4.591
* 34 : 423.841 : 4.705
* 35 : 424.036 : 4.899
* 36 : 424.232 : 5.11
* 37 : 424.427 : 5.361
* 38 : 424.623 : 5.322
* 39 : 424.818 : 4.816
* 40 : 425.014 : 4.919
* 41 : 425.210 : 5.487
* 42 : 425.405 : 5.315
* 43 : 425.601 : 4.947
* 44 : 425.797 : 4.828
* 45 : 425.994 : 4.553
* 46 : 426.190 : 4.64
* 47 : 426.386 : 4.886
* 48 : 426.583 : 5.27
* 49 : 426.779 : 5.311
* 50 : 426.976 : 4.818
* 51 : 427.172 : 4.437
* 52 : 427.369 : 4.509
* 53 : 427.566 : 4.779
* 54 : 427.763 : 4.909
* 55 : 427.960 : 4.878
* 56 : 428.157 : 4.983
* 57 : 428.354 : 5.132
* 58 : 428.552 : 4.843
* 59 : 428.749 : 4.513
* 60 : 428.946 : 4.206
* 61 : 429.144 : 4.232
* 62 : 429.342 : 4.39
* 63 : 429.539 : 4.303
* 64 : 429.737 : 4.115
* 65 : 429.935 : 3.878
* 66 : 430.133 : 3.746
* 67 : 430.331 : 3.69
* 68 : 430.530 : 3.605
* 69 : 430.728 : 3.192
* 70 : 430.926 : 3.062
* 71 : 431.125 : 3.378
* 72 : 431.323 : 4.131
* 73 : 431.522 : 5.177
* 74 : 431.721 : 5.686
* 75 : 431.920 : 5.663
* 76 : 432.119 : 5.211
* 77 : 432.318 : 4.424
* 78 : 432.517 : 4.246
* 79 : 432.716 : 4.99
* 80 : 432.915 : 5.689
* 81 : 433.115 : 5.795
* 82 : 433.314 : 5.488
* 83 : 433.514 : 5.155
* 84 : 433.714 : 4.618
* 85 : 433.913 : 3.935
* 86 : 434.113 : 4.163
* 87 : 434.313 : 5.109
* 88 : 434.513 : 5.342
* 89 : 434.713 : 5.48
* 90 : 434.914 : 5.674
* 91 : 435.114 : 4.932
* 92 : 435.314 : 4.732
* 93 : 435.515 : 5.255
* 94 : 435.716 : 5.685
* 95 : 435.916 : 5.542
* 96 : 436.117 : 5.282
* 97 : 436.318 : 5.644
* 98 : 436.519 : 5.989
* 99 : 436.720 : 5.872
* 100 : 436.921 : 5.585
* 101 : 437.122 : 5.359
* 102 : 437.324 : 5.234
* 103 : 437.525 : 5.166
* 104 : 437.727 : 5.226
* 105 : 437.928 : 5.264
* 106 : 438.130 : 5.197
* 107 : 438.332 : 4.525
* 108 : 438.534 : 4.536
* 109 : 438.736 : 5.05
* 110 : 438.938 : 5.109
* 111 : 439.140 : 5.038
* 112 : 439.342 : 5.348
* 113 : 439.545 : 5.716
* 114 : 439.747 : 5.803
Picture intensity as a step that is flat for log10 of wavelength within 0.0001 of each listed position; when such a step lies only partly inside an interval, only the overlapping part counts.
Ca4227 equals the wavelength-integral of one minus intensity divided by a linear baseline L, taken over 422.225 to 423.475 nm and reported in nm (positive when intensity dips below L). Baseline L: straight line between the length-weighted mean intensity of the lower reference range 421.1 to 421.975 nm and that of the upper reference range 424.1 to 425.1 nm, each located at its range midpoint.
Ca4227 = 0.16 nm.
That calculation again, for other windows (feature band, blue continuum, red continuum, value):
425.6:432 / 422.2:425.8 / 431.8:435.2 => 0.60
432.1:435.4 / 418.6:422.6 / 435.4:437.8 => 0.26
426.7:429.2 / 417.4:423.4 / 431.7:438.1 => 0.20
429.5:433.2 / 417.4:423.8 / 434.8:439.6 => 0.56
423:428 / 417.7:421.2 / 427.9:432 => -0.29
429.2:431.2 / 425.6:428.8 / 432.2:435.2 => 0.47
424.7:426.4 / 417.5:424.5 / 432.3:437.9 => 0.05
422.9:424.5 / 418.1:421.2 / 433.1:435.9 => 0.06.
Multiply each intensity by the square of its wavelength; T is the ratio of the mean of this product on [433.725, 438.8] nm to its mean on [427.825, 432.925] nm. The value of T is 1.2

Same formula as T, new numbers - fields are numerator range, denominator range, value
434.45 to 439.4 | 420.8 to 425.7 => 1.13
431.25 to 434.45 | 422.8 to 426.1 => 1.04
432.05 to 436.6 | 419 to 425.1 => 1.08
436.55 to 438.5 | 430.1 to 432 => 1.31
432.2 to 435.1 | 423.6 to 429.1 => 1.06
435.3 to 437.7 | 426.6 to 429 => 1.18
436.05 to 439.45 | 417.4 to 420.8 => 1.12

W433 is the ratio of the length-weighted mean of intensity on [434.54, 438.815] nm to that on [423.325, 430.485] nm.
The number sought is 1.1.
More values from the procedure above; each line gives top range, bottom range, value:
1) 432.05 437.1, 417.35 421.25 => 1.01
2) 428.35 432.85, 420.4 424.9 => 0.87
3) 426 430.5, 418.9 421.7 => 0.87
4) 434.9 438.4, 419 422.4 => 1.02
